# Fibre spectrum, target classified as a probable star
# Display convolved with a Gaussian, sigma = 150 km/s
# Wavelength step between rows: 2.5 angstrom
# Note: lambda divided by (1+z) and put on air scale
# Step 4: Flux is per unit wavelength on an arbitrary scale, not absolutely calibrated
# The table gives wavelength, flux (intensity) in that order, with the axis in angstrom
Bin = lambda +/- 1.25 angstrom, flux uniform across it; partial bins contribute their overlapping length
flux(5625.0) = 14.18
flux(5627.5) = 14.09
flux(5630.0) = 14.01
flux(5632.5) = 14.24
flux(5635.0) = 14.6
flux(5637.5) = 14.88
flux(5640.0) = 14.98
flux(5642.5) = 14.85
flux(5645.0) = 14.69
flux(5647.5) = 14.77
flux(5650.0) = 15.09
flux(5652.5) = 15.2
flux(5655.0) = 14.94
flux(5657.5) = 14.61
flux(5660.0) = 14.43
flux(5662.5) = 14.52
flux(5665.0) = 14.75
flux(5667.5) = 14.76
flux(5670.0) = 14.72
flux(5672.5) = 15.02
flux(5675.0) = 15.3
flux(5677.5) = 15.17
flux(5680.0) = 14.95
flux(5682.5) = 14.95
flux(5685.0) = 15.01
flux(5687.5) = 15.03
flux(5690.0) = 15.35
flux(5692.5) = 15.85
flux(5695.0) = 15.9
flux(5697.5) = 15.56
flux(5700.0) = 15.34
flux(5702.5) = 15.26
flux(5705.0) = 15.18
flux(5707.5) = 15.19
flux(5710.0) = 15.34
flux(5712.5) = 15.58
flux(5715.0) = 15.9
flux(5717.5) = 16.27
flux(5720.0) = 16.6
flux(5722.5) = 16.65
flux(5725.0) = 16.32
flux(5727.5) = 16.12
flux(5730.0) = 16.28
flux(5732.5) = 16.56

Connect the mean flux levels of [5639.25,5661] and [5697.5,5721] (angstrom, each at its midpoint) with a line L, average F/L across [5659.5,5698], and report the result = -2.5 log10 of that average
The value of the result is 0.01 mag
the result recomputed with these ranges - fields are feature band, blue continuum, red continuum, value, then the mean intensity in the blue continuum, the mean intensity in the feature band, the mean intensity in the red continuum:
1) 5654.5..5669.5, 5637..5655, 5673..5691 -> 0.03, 14.9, 14.7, 15.1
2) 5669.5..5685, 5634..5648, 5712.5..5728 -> 0.03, 14.8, 15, 16.3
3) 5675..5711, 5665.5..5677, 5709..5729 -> 0.01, 15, 15.3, 16.1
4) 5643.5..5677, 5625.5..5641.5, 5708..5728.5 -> 0.01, 14.5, 14.8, 16.1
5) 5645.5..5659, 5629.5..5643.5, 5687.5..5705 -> 0.00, 14.6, 14.9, 15.5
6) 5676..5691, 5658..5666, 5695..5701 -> 0.01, 14.6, 15.1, 15.5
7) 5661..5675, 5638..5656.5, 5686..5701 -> 0.03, 14.9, 14.8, 15.5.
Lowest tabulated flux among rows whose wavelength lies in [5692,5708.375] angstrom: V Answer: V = 15.18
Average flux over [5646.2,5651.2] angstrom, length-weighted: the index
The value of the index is 14.9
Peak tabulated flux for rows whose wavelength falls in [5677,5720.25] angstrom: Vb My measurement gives 16.6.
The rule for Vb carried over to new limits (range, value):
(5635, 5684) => 15.3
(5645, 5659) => 15.2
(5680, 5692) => 15.35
